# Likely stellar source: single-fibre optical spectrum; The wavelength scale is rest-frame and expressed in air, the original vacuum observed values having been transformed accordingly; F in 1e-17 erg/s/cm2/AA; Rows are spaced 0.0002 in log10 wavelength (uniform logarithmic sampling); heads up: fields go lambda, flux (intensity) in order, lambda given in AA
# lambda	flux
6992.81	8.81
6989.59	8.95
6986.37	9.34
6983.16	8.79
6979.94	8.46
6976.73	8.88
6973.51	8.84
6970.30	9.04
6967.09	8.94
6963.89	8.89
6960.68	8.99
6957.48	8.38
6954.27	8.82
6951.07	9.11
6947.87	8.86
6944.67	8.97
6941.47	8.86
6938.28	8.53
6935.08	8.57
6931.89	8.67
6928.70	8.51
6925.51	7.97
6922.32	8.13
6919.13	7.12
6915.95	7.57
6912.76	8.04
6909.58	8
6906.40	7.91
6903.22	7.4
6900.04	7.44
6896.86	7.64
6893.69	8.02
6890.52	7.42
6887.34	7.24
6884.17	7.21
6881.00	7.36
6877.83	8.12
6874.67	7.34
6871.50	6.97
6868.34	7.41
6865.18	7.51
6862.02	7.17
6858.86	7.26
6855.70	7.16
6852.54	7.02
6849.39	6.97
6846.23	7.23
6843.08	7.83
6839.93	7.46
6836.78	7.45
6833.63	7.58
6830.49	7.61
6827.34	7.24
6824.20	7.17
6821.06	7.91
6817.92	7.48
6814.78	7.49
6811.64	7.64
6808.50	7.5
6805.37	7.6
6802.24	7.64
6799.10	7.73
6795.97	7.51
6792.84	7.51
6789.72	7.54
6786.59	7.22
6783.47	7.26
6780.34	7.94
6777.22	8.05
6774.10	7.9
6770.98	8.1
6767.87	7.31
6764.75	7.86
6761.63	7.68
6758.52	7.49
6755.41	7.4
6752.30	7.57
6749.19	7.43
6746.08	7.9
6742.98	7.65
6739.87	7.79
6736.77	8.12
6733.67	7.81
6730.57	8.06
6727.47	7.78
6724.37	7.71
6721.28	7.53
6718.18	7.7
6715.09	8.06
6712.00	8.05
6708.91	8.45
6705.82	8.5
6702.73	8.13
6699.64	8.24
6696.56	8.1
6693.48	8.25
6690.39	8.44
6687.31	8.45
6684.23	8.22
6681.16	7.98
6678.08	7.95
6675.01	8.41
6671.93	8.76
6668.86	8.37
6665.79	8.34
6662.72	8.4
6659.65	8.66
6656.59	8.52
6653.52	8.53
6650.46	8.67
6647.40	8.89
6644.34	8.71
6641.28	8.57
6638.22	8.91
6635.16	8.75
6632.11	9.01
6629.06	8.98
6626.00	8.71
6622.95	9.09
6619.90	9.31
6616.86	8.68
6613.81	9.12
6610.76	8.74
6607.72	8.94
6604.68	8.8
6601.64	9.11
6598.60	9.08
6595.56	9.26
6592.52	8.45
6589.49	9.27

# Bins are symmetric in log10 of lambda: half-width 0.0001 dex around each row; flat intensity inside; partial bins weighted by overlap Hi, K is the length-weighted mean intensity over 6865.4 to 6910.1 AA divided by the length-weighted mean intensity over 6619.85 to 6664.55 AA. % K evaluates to 0.86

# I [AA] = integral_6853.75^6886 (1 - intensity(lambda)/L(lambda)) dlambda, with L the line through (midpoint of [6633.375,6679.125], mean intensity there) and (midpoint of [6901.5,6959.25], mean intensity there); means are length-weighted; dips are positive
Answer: 3.9 AA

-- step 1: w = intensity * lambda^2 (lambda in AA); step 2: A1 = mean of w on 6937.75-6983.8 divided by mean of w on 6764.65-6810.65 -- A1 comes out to 1.22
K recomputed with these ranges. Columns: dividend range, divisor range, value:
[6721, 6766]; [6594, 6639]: 0.86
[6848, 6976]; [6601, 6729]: 0.94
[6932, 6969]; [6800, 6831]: 1.17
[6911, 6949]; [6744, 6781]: 1.08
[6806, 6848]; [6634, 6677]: 0.87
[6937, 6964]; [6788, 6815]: 1.16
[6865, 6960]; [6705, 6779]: 1.02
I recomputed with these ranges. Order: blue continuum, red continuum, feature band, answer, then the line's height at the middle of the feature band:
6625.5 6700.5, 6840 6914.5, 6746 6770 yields 1.4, 8.05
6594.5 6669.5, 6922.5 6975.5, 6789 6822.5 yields 4.5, 8.77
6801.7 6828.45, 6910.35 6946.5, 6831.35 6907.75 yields 4.4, 7.88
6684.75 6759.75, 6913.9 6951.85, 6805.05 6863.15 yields 5.5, 8.18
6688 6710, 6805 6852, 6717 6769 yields 2.1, 8.02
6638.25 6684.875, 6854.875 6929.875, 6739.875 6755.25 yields 1.0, 8.15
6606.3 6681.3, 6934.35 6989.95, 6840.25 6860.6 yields 3.6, 8.79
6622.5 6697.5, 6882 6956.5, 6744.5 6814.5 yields 5.9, 8.33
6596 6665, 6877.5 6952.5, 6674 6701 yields 1.4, 8.67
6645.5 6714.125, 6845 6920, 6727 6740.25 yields 0.3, 8.13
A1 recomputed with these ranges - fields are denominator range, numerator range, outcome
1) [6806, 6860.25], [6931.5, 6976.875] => 1.23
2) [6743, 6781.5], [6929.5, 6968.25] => 1.20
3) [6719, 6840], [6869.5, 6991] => 1.13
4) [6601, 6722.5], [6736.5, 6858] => 0.92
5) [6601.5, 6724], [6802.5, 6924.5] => 0.94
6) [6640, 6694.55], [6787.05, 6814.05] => 0.93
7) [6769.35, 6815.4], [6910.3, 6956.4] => 1.15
